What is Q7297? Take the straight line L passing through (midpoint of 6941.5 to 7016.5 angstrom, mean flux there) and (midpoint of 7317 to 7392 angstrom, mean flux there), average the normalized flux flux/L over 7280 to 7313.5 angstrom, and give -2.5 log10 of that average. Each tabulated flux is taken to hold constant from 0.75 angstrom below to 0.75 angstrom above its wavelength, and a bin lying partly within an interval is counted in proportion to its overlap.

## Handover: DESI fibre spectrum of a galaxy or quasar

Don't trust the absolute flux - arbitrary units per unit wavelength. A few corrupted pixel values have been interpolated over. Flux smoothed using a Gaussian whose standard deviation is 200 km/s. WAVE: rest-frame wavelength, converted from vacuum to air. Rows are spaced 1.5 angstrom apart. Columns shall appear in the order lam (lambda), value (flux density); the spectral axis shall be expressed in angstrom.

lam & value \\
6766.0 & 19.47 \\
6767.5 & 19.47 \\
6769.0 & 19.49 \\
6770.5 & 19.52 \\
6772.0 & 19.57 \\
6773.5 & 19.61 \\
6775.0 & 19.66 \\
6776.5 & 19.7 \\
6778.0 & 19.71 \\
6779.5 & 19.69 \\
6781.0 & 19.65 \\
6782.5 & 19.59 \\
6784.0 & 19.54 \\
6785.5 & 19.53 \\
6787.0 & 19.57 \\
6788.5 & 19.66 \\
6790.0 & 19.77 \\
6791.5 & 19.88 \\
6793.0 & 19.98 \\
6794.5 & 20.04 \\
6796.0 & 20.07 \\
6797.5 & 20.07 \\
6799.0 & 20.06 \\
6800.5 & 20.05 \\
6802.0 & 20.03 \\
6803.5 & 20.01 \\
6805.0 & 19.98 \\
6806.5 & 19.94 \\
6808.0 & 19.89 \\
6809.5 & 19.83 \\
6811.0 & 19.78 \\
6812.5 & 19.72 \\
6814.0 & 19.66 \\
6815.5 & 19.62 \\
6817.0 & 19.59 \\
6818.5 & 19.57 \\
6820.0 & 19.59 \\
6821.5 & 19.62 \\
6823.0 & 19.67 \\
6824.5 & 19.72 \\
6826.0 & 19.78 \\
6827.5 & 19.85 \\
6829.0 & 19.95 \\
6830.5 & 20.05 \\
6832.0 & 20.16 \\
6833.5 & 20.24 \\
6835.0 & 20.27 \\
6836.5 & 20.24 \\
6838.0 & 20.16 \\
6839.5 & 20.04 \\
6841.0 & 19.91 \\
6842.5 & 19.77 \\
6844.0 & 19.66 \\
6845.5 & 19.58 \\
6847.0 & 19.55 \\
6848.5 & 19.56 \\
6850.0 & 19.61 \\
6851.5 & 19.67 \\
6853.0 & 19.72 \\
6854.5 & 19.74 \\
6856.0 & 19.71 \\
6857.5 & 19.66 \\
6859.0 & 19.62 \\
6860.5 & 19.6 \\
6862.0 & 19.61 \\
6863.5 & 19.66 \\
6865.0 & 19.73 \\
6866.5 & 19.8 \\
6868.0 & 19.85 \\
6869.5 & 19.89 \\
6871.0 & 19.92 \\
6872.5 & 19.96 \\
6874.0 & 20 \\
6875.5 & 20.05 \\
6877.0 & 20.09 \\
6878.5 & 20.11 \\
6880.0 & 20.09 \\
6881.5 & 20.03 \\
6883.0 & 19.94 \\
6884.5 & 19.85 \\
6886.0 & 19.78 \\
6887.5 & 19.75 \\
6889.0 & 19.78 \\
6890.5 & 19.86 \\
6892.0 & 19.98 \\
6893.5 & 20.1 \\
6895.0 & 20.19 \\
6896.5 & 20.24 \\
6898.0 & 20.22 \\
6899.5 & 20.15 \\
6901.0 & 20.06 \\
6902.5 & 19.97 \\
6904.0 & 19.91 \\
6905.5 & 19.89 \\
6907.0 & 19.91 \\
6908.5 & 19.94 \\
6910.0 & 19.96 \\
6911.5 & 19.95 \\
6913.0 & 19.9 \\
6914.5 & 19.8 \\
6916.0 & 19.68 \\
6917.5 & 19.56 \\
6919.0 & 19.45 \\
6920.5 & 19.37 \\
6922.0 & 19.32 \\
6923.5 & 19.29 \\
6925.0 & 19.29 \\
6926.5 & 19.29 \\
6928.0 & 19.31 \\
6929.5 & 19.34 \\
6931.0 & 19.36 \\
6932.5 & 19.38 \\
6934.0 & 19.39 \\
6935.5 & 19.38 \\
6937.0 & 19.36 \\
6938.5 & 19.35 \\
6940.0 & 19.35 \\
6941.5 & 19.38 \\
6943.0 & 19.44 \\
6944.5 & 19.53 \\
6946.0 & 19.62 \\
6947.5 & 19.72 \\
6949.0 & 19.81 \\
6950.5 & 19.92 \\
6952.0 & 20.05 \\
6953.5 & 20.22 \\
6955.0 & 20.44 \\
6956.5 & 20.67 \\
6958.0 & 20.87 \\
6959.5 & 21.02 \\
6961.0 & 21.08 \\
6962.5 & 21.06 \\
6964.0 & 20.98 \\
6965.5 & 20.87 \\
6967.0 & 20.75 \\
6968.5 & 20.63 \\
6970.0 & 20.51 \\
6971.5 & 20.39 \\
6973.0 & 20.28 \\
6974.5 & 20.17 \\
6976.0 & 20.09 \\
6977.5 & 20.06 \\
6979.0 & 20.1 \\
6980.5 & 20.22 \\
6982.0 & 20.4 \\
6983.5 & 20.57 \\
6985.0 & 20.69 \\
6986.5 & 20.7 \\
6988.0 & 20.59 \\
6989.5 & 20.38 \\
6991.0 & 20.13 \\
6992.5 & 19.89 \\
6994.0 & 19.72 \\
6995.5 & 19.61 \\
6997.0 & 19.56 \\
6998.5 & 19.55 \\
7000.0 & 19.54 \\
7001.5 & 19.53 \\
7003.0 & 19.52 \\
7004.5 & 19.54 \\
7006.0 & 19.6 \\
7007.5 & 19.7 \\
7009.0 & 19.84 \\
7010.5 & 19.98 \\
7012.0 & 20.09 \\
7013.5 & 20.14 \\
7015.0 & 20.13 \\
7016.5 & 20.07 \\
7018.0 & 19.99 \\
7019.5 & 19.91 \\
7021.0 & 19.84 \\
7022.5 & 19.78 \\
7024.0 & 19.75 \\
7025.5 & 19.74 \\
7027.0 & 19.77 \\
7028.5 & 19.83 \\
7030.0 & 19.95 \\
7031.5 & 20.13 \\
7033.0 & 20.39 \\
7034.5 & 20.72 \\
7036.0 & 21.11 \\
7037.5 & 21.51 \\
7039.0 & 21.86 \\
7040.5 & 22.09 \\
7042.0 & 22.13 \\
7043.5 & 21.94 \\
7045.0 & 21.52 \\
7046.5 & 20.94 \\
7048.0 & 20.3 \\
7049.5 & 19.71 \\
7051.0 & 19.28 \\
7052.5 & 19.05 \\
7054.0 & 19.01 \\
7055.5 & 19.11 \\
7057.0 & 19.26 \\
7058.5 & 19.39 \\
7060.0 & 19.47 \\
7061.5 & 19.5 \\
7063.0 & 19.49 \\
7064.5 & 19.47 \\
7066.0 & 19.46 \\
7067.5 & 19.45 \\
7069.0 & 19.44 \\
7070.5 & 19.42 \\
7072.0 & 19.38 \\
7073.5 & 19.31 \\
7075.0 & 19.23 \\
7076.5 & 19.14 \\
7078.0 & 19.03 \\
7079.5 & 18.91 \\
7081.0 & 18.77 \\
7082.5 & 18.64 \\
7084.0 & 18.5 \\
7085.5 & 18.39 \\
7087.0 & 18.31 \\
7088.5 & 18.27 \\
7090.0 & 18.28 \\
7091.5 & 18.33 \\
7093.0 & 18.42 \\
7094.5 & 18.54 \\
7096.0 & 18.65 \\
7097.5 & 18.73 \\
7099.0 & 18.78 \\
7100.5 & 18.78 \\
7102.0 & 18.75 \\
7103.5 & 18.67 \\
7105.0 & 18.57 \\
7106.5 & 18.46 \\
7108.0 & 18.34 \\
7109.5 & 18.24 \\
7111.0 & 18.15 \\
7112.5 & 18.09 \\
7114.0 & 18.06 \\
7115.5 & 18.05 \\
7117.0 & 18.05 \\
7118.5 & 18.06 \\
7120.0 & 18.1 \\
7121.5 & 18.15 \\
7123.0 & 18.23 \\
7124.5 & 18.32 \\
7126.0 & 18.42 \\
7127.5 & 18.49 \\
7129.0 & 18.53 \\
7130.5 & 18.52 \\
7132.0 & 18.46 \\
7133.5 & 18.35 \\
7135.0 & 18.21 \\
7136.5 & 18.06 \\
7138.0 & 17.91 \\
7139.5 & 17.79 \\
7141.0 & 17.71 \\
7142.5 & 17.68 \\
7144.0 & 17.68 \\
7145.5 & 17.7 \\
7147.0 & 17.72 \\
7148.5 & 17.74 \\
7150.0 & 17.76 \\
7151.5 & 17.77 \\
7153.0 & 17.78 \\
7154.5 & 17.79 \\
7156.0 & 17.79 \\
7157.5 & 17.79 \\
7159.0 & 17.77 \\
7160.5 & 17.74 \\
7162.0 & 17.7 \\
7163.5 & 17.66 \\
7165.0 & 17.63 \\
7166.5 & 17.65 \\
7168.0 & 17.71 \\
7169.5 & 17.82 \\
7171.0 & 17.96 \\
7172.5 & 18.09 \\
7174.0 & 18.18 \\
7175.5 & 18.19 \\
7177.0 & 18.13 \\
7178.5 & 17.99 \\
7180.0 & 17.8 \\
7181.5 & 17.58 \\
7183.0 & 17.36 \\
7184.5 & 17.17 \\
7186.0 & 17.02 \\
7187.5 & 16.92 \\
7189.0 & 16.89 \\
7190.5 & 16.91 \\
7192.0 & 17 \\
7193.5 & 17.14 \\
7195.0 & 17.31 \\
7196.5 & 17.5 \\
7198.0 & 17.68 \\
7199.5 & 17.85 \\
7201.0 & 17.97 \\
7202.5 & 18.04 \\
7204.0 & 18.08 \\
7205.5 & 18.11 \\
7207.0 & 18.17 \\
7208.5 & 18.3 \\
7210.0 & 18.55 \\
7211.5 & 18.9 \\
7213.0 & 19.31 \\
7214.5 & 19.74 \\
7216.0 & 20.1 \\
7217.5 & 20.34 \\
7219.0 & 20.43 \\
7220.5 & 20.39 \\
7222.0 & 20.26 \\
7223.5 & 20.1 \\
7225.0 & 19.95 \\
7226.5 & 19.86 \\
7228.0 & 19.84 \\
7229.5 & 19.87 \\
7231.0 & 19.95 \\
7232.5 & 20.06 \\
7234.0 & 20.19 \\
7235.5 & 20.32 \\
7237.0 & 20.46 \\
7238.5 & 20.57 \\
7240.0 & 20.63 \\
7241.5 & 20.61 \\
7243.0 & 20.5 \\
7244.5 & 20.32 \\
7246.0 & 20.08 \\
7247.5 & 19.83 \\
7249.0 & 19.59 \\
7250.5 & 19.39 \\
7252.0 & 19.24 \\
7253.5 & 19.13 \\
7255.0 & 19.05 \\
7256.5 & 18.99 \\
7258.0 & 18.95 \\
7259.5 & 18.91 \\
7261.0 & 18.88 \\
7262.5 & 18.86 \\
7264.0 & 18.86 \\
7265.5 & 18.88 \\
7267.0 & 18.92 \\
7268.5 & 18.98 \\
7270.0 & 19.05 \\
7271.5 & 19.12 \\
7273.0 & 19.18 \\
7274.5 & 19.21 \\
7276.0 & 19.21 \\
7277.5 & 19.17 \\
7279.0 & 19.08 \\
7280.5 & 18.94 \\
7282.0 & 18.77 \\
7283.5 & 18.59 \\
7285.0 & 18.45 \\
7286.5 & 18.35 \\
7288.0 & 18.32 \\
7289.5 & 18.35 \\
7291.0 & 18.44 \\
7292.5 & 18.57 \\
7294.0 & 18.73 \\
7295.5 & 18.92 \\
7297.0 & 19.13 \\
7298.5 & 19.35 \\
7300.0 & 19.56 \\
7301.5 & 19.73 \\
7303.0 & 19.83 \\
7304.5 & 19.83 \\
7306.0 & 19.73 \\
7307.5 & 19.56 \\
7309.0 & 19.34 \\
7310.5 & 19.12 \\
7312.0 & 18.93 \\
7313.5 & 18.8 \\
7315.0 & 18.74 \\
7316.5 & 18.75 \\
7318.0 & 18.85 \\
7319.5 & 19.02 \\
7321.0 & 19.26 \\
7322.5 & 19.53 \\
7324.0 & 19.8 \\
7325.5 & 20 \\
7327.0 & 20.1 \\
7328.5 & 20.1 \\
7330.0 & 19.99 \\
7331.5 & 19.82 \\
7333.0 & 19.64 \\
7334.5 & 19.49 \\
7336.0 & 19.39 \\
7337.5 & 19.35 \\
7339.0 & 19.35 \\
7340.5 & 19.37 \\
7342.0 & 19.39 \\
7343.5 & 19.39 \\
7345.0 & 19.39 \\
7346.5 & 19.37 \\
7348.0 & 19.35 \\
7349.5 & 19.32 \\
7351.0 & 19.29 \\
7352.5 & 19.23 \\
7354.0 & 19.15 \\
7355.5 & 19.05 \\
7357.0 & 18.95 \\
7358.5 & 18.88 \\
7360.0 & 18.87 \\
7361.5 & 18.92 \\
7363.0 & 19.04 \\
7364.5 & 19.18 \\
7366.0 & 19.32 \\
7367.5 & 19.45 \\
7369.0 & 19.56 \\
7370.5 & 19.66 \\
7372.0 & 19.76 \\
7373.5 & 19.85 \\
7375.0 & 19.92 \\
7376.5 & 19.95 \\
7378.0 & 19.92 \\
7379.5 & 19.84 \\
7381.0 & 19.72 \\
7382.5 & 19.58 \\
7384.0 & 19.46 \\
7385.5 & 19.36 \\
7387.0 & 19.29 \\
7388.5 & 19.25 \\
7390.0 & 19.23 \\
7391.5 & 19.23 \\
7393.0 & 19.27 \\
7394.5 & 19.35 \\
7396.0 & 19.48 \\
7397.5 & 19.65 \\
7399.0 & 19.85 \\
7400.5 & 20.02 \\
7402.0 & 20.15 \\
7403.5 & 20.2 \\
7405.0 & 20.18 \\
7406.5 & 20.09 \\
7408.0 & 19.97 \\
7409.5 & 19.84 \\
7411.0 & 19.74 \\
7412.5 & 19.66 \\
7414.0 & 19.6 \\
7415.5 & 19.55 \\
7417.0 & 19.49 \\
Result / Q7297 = 0.03 mag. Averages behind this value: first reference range 20.2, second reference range 19.4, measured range 19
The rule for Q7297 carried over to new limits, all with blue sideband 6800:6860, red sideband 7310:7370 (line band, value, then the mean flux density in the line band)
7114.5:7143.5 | 0.08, 18.2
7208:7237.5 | -0.02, 19.9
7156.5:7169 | 0.10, 17.7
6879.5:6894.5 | -0.01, 19.9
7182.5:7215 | 0.10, 17.8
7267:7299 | 0.03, 18.9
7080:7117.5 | 0.06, 18.4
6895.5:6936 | 0.00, 19.7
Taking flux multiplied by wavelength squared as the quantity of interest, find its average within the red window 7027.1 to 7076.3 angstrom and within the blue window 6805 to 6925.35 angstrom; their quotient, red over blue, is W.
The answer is 1.1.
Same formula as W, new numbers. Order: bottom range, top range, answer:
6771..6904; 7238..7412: 1.12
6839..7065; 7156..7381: 1.04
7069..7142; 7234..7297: 1.09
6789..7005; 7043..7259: 1.01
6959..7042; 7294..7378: 1.05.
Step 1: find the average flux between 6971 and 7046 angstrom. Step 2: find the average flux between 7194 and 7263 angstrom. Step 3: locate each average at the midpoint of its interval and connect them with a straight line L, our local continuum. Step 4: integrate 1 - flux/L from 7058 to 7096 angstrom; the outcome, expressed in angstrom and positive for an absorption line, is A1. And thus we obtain 1.92 angstrom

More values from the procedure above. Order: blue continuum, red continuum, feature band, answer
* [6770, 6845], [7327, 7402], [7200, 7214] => 0.8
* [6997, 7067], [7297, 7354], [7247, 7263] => 0.3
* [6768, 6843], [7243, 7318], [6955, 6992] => -1.8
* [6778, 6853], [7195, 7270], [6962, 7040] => -2.3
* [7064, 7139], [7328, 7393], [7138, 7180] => 2.1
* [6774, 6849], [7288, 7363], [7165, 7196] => 3.0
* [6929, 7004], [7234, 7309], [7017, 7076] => -0.5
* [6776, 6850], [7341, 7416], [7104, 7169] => 5.4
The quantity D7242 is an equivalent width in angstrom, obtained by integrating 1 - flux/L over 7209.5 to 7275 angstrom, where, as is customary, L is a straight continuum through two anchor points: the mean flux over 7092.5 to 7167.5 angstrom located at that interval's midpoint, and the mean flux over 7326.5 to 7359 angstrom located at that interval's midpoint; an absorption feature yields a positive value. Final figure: -2.9 angstrom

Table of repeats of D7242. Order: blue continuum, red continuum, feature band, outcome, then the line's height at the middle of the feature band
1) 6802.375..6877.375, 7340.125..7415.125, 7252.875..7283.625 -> 0.91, 19.6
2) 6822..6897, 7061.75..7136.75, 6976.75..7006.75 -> -1.27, 19.2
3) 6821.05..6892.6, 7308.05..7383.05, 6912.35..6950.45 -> 0.59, 19.8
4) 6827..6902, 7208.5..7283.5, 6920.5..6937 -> 0.42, 19.8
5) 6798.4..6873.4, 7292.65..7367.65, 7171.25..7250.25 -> 2.27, 19.4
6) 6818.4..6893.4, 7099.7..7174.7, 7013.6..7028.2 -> -0.86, 18.8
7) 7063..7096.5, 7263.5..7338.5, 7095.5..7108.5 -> 0.19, 18.9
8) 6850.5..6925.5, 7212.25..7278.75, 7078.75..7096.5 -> 1.11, 19.7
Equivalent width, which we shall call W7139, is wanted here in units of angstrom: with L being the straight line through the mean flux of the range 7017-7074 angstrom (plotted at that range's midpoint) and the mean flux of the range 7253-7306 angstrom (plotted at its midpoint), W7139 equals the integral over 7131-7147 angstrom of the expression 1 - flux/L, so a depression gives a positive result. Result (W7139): 1.4 angstrom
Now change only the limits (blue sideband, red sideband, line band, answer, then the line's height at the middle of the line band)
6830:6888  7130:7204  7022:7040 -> -1.7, 18.7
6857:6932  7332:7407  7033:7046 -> -1.2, 19.7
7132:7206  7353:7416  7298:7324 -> -0.5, 18.9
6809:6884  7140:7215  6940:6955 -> -0.4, 19.2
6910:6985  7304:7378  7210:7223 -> -0.2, 19.6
